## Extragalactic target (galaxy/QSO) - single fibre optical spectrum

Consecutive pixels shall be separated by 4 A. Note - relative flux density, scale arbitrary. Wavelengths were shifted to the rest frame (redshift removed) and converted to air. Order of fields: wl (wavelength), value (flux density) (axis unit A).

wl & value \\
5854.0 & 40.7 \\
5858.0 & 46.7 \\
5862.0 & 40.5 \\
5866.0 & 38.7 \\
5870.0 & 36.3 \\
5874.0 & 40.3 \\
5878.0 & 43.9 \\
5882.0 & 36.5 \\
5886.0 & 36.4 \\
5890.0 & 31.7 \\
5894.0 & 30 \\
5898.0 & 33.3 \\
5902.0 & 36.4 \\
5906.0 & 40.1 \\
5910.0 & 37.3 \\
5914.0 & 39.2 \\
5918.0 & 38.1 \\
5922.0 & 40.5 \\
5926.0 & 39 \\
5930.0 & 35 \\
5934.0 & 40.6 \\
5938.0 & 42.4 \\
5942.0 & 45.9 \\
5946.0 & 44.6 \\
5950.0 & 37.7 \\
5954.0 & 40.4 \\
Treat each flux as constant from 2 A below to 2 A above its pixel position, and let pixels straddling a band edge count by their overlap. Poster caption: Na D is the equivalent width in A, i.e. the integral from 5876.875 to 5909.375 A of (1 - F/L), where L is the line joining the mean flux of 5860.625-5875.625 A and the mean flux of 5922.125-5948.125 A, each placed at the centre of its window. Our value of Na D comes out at 3.1 A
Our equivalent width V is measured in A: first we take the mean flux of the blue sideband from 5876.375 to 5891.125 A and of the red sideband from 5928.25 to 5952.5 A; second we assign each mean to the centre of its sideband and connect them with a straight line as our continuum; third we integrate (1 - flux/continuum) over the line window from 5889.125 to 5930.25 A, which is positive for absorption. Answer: 2.6 A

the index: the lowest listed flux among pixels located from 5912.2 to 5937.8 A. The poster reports 35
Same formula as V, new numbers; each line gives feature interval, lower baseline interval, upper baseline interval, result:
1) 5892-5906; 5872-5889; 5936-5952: 2.0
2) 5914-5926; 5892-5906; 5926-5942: -0.5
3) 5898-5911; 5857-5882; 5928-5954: 1.1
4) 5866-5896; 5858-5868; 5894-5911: 1.7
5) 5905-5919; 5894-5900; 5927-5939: -1.4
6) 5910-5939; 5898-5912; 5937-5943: 1.4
